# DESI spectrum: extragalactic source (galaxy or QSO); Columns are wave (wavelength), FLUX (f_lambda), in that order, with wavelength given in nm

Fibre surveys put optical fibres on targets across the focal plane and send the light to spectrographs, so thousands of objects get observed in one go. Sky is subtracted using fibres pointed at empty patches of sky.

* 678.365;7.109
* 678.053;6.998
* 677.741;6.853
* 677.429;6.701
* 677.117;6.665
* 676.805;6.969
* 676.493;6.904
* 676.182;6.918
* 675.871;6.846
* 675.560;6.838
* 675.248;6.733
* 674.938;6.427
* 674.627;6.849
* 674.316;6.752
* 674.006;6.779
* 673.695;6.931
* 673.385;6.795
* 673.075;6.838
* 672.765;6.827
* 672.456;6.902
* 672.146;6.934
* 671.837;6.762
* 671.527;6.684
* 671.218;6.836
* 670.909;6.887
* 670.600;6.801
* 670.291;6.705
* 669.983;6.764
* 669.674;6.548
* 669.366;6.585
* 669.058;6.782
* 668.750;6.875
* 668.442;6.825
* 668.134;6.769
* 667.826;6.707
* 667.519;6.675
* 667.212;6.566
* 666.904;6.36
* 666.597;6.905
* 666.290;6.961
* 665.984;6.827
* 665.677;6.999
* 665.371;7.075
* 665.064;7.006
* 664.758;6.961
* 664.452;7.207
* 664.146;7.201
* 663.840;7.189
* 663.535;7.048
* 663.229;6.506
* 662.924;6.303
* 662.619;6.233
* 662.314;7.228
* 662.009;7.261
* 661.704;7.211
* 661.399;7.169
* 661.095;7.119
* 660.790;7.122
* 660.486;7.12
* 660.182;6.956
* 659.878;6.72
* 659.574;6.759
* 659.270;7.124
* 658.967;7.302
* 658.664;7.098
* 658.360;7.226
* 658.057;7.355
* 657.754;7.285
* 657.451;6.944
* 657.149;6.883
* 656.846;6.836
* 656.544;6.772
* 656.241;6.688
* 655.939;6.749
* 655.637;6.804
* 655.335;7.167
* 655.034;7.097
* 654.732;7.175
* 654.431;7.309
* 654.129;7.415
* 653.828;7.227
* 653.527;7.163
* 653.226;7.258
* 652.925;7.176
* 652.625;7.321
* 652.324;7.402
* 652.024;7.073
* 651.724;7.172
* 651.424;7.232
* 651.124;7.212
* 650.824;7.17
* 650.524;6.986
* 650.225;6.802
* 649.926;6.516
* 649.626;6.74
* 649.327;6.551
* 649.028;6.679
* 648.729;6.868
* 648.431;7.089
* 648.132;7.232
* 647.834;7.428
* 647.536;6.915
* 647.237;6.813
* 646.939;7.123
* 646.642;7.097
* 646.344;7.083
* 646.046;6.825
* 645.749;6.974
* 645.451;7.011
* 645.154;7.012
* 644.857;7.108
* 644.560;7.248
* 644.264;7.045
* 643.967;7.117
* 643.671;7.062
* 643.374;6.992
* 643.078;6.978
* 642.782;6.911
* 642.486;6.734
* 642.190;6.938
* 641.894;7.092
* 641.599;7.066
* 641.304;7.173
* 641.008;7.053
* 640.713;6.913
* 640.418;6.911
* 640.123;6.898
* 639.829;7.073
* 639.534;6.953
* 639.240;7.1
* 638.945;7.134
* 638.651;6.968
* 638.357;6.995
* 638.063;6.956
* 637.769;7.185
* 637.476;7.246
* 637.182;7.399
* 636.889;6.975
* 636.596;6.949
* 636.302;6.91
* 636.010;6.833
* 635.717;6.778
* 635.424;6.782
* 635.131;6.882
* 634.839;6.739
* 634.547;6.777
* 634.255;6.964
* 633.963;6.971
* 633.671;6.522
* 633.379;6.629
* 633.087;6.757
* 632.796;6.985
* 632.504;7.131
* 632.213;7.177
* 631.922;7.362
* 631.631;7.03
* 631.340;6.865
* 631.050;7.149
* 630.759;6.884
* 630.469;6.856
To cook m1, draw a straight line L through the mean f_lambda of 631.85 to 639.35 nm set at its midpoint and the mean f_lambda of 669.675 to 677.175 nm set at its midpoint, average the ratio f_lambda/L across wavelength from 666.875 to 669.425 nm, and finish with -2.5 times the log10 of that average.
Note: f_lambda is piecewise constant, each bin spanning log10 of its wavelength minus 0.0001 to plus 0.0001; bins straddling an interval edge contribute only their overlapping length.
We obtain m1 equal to 0.02 mag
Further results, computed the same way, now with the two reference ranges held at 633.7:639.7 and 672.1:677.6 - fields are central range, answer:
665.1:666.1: -0.02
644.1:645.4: -0.03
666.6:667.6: 0.04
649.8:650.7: 0.02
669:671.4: 0.01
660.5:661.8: -0.04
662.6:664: 0.02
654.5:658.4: -0.02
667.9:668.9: 0.00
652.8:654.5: -0.05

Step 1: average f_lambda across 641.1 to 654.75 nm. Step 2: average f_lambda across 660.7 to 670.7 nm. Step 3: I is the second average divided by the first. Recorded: 0.97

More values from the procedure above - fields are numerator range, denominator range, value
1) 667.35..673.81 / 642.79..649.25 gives 0.97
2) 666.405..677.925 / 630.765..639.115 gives 0.97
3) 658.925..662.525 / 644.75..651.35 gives 1.01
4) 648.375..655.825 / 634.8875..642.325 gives 1.01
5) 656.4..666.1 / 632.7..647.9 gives 1.00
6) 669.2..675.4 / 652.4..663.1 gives 0.96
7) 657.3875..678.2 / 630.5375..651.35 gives 0.99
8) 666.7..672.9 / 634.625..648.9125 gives 0.96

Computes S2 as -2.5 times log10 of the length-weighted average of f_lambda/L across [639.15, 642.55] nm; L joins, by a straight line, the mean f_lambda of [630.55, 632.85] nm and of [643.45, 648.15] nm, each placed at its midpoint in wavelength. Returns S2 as 0.01 mag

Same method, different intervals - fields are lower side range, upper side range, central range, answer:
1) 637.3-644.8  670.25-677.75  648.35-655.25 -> -0.02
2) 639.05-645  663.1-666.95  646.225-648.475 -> -0.01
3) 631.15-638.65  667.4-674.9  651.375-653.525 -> -0.06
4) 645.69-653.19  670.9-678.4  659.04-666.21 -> -0.01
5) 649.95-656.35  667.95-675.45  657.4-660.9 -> -0.01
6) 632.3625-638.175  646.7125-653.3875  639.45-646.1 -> 0.00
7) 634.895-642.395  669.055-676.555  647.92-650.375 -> 0.02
